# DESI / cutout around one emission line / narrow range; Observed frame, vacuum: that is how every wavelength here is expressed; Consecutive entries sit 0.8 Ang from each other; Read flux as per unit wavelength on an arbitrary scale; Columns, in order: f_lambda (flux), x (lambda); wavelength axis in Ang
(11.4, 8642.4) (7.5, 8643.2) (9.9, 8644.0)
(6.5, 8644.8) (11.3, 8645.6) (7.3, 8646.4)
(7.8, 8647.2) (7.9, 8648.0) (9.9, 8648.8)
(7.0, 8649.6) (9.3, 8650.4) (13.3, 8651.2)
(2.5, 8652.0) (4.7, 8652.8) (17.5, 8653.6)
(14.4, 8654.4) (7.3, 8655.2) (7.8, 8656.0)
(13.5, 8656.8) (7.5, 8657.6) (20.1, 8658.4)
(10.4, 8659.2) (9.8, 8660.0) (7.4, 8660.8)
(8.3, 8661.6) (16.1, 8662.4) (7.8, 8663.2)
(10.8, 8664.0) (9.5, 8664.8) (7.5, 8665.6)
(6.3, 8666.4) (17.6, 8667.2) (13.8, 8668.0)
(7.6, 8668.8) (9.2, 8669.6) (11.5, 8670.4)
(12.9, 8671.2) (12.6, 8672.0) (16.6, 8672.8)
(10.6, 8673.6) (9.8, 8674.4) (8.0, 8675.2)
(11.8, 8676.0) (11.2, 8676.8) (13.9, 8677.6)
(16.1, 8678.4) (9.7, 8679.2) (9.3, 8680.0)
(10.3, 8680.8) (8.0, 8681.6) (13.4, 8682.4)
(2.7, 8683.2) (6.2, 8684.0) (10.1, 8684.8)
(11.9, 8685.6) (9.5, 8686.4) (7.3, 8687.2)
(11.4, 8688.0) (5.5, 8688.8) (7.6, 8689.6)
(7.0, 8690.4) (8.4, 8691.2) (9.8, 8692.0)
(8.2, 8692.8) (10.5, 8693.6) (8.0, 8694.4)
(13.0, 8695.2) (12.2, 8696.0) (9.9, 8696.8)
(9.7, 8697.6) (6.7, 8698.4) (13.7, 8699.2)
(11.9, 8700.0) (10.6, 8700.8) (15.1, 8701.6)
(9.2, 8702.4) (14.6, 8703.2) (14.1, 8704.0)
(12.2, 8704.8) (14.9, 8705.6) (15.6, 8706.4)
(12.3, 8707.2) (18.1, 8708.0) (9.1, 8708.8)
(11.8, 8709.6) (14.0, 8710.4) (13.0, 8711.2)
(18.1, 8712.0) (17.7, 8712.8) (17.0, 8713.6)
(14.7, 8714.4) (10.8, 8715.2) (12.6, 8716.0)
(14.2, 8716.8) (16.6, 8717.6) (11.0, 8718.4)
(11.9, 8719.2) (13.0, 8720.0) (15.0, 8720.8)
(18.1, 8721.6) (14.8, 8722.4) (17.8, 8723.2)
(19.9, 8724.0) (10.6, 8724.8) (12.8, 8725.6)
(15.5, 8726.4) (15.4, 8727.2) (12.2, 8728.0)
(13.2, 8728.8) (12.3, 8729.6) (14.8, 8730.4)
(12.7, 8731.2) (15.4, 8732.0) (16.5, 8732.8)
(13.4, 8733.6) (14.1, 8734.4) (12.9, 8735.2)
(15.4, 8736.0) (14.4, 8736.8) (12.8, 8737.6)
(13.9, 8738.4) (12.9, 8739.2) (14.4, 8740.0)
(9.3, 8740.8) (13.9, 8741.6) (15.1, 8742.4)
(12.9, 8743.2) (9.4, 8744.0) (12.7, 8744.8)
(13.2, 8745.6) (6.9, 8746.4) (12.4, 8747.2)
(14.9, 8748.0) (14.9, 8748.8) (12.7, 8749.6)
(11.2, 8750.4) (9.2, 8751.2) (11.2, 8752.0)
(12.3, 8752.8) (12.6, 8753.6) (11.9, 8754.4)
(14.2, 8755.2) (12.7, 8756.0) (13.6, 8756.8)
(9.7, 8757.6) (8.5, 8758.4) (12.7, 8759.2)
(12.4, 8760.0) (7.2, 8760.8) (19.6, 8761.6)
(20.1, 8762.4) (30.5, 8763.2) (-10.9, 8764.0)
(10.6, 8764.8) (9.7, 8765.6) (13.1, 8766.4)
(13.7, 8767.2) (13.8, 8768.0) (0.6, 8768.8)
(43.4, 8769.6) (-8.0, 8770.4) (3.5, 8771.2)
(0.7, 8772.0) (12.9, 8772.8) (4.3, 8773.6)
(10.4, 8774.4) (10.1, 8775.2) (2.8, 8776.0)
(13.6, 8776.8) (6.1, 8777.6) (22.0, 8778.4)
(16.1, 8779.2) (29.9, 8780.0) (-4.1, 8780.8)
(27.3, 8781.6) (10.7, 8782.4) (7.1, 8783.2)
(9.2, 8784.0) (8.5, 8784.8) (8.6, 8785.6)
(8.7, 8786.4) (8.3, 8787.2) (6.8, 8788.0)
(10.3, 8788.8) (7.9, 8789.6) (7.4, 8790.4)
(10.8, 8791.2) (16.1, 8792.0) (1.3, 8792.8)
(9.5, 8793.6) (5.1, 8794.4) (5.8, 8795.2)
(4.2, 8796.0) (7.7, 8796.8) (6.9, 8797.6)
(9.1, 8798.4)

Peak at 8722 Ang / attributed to Mg II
